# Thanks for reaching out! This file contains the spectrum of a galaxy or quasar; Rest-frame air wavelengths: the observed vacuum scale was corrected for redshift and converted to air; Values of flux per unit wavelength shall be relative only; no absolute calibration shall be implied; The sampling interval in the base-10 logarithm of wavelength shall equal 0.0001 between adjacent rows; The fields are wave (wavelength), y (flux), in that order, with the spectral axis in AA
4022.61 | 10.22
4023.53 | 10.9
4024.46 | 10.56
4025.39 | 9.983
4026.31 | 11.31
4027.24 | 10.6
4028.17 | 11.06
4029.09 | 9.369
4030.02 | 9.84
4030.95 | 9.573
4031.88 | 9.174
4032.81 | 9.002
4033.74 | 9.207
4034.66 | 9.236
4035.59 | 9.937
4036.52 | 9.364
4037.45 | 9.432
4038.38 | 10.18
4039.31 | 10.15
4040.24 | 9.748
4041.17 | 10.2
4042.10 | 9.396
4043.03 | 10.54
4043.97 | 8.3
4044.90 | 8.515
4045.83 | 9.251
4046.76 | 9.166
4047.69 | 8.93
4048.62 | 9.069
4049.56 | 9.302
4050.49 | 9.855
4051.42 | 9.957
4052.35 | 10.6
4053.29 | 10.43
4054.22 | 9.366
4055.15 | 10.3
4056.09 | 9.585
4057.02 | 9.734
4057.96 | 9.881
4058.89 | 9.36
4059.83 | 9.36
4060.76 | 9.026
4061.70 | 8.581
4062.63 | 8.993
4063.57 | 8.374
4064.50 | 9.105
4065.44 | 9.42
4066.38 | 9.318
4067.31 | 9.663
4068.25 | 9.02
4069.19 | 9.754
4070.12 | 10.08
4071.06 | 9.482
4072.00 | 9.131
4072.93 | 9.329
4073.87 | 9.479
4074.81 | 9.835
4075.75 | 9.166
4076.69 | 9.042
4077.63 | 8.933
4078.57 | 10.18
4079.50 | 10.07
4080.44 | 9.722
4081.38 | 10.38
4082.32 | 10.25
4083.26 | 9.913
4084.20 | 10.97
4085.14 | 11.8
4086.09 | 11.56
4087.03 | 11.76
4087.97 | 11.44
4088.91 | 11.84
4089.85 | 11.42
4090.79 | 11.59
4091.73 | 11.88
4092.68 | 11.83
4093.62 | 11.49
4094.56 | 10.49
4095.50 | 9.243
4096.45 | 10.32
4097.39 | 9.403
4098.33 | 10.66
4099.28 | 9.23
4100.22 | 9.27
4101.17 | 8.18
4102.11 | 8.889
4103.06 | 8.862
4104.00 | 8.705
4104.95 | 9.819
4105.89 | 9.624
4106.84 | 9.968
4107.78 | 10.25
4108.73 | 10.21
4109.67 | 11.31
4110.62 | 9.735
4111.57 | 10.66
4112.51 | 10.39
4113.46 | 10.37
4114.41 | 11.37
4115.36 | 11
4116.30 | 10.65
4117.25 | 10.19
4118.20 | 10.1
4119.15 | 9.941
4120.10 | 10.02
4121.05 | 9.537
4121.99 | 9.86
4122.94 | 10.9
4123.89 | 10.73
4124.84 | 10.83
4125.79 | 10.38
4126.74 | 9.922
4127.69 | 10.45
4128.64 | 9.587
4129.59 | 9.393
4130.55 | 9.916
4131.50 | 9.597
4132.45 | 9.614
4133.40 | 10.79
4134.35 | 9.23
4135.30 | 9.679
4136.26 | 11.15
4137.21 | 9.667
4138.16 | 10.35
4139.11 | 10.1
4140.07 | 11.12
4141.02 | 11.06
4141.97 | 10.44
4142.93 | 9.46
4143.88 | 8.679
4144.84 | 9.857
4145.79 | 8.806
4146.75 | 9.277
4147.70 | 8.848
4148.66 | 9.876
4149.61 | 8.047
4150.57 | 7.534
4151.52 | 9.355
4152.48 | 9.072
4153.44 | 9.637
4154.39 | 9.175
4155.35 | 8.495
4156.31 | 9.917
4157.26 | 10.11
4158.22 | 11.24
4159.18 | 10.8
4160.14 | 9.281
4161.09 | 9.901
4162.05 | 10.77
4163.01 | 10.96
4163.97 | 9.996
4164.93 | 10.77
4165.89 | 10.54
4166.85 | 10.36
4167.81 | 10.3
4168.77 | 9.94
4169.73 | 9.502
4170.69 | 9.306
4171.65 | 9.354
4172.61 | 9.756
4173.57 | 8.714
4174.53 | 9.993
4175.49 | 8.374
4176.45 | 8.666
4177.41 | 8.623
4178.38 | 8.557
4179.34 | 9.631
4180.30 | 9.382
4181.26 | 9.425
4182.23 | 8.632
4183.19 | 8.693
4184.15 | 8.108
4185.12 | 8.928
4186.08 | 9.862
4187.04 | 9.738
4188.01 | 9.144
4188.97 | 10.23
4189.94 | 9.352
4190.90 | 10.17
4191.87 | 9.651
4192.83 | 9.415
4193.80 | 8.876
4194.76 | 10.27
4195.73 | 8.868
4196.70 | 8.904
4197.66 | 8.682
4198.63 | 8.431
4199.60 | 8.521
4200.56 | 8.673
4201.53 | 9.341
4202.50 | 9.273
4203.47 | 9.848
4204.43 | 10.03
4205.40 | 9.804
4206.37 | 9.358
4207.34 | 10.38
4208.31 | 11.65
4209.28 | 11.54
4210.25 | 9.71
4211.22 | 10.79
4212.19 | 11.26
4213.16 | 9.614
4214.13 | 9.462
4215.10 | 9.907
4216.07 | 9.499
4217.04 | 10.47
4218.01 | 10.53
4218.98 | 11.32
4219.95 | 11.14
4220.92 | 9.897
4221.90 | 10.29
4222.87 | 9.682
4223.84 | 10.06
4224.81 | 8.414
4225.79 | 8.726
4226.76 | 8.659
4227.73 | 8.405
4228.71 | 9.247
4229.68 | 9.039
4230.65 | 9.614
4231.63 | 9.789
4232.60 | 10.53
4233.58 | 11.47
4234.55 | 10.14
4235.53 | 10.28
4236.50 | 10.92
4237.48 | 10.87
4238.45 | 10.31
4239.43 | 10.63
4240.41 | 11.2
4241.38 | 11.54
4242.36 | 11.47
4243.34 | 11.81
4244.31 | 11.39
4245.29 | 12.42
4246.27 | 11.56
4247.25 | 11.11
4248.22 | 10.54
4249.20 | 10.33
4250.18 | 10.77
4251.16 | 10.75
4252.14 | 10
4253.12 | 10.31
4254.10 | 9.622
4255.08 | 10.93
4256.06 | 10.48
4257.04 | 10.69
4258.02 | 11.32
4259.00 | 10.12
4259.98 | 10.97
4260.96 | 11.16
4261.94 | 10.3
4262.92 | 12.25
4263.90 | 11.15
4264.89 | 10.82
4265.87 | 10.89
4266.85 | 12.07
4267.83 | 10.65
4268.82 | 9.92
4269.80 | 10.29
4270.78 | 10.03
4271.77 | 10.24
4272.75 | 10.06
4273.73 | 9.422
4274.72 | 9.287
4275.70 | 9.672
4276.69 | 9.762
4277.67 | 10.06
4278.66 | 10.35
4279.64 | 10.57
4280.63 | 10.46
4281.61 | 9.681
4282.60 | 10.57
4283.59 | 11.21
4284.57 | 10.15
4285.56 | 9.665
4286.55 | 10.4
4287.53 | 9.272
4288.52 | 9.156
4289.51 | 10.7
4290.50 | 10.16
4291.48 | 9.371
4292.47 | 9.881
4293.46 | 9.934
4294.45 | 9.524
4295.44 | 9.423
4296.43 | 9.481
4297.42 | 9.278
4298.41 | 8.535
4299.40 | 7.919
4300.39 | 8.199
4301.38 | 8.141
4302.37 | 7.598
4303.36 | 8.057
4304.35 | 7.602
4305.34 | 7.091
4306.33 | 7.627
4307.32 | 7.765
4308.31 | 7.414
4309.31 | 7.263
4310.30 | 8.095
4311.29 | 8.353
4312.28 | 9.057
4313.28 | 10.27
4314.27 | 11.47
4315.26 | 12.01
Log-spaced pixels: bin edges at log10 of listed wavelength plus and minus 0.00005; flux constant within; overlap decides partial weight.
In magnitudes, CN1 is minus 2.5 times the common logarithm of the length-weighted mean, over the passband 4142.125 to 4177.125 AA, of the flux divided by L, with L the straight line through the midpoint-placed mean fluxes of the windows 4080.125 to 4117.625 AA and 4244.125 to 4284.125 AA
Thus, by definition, 0.10 mag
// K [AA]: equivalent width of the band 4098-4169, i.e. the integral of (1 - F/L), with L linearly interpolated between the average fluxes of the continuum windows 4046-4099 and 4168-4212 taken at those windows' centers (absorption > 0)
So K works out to -1.7 AA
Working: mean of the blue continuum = 9.97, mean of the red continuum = 9.44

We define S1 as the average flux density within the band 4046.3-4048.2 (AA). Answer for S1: 9.07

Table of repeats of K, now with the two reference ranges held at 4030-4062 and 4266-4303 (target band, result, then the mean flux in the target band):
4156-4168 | -0.9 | 10.4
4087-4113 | -1.9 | 10.3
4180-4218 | 0.3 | 9.6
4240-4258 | -2.3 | 10.9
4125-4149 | -0.7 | 9.9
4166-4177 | 0.2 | 9.51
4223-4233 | 0.5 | 9.26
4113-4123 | -0.8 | 10.3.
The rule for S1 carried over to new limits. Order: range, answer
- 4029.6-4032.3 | 9.52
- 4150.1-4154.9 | 8.96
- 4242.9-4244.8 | 11.6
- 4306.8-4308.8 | 7.6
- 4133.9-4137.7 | 9.94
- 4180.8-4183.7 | 8.9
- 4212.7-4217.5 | 9.79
